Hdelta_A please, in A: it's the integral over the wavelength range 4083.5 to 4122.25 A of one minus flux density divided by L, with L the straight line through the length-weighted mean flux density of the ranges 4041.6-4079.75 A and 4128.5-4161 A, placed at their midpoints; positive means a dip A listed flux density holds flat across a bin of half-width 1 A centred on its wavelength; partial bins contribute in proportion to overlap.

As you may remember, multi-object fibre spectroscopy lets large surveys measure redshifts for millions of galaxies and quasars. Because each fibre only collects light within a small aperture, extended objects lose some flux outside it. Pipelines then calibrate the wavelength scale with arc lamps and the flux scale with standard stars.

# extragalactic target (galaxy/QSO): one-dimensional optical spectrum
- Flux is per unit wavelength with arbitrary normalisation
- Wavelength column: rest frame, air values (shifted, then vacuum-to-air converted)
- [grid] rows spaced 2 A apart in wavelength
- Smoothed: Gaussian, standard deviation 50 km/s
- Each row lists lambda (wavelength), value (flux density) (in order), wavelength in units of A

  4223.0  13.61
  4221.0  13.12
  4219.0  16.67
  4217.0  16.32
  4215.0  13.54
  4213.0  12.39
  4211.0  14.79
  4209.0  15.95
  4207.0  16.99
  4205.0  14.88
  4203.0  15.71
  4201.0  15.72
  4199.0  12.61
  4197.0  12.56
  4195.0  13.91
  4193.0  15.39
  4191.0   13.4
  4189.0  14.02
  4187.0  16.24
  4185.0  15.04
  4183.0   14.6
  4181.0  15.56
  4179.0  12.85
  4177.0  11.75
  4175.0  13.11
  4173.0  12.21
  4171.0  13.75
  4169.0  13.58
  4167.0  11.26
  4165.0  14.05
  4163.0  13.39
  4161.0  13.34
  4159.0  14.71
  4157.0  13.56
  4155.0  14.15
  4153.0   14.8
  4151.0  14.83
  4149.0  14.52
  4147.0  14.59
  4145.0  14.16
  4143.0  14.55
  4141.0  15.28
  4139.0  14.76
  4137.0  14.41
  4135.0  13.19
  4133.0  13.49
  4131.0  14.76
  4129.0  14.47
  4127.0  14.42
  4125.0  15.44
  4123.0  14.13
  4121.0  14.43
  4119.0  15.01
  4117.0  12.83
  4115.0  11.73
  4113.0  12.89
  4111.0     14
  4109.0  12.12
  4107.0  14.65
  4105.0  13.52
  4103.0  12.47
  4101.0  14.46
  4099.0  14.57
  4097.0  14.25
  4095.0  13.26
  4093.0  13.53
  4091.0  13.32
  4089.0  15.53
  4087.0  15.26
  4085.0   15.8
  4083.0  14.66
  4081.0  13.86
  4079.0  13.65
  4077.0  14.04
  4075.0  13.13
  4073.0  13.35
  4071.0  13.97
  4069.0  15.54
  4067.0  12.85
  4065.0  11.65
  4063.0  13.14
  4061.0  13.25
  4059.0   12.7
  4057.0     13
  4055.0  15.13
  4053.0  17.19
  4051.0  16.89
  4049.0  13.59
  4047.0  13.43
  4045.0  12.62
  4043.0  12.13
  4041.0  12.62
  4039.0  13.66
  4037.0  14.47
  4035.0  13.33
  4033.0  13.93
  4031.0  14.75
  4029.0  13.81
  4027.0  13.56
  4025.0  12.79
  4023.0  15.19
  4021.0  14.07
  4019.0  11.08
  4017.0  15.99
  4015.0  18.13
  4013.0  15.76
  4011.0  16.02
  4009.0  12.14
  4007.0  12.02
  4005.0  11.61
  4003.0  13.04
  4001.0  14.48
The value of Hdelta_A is 0.4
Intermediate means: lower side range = 13.7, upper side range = 14.4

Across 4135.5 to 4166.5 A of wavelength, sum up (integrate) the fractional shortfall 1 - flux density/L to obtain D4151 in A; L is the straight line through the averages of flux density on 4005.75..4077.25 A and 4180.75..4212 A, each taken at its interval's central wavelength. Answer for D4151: 0.6 A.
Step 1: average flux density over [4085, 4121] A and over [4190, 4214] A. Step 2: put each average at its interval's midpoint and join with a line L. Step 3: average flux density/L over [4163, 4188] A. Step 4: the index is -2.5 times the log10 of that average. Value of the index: 0.053 mag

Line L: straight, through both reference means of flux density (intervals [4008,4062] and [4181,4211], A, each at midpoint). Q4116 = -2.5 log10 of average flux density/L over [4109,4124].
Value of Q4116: 0.08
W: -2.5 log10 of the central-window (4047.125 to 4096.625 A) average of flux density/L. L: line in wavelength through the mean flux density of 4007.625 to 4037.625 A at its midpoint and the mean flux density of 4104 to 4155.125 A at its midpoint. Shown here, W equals 0.01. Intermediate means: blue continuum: 14.3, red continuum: 14.1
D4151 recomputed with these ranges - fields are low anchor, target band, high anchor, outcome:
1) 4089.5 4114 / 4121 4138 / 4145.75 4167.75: -0.6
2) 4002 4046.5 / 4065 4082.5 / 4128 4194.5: 0.2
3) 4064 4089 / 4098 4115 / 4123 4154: 0.9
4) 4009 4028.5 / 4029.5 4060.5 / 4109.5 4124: 0.7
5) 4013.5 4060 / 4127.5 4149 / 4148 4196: -0.6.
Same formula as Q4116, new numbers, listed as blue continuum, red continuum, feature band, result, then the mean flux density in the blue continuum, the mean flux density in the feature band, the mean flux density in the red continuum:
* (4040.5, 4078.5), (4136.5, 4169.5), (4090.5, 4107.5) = 0.009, 13.7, 13.8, 14.1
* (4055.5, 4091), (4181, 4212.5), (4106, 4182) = 0.040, 13.8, 13.9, 14.8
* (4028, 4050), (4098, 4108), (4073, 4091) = -0.044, 13.5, 14.4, 13.9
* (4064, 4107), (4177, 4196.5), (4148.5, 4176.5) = 0.051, 14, 13.6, 14.4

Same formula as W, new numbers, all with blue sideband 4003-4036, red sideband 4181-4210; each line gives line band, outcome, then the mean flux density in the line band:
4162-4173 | 0.122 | 13.1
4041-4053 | 0.014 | 13.9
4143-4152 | 0.004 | 14.5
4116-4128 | 0.007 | 14.4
